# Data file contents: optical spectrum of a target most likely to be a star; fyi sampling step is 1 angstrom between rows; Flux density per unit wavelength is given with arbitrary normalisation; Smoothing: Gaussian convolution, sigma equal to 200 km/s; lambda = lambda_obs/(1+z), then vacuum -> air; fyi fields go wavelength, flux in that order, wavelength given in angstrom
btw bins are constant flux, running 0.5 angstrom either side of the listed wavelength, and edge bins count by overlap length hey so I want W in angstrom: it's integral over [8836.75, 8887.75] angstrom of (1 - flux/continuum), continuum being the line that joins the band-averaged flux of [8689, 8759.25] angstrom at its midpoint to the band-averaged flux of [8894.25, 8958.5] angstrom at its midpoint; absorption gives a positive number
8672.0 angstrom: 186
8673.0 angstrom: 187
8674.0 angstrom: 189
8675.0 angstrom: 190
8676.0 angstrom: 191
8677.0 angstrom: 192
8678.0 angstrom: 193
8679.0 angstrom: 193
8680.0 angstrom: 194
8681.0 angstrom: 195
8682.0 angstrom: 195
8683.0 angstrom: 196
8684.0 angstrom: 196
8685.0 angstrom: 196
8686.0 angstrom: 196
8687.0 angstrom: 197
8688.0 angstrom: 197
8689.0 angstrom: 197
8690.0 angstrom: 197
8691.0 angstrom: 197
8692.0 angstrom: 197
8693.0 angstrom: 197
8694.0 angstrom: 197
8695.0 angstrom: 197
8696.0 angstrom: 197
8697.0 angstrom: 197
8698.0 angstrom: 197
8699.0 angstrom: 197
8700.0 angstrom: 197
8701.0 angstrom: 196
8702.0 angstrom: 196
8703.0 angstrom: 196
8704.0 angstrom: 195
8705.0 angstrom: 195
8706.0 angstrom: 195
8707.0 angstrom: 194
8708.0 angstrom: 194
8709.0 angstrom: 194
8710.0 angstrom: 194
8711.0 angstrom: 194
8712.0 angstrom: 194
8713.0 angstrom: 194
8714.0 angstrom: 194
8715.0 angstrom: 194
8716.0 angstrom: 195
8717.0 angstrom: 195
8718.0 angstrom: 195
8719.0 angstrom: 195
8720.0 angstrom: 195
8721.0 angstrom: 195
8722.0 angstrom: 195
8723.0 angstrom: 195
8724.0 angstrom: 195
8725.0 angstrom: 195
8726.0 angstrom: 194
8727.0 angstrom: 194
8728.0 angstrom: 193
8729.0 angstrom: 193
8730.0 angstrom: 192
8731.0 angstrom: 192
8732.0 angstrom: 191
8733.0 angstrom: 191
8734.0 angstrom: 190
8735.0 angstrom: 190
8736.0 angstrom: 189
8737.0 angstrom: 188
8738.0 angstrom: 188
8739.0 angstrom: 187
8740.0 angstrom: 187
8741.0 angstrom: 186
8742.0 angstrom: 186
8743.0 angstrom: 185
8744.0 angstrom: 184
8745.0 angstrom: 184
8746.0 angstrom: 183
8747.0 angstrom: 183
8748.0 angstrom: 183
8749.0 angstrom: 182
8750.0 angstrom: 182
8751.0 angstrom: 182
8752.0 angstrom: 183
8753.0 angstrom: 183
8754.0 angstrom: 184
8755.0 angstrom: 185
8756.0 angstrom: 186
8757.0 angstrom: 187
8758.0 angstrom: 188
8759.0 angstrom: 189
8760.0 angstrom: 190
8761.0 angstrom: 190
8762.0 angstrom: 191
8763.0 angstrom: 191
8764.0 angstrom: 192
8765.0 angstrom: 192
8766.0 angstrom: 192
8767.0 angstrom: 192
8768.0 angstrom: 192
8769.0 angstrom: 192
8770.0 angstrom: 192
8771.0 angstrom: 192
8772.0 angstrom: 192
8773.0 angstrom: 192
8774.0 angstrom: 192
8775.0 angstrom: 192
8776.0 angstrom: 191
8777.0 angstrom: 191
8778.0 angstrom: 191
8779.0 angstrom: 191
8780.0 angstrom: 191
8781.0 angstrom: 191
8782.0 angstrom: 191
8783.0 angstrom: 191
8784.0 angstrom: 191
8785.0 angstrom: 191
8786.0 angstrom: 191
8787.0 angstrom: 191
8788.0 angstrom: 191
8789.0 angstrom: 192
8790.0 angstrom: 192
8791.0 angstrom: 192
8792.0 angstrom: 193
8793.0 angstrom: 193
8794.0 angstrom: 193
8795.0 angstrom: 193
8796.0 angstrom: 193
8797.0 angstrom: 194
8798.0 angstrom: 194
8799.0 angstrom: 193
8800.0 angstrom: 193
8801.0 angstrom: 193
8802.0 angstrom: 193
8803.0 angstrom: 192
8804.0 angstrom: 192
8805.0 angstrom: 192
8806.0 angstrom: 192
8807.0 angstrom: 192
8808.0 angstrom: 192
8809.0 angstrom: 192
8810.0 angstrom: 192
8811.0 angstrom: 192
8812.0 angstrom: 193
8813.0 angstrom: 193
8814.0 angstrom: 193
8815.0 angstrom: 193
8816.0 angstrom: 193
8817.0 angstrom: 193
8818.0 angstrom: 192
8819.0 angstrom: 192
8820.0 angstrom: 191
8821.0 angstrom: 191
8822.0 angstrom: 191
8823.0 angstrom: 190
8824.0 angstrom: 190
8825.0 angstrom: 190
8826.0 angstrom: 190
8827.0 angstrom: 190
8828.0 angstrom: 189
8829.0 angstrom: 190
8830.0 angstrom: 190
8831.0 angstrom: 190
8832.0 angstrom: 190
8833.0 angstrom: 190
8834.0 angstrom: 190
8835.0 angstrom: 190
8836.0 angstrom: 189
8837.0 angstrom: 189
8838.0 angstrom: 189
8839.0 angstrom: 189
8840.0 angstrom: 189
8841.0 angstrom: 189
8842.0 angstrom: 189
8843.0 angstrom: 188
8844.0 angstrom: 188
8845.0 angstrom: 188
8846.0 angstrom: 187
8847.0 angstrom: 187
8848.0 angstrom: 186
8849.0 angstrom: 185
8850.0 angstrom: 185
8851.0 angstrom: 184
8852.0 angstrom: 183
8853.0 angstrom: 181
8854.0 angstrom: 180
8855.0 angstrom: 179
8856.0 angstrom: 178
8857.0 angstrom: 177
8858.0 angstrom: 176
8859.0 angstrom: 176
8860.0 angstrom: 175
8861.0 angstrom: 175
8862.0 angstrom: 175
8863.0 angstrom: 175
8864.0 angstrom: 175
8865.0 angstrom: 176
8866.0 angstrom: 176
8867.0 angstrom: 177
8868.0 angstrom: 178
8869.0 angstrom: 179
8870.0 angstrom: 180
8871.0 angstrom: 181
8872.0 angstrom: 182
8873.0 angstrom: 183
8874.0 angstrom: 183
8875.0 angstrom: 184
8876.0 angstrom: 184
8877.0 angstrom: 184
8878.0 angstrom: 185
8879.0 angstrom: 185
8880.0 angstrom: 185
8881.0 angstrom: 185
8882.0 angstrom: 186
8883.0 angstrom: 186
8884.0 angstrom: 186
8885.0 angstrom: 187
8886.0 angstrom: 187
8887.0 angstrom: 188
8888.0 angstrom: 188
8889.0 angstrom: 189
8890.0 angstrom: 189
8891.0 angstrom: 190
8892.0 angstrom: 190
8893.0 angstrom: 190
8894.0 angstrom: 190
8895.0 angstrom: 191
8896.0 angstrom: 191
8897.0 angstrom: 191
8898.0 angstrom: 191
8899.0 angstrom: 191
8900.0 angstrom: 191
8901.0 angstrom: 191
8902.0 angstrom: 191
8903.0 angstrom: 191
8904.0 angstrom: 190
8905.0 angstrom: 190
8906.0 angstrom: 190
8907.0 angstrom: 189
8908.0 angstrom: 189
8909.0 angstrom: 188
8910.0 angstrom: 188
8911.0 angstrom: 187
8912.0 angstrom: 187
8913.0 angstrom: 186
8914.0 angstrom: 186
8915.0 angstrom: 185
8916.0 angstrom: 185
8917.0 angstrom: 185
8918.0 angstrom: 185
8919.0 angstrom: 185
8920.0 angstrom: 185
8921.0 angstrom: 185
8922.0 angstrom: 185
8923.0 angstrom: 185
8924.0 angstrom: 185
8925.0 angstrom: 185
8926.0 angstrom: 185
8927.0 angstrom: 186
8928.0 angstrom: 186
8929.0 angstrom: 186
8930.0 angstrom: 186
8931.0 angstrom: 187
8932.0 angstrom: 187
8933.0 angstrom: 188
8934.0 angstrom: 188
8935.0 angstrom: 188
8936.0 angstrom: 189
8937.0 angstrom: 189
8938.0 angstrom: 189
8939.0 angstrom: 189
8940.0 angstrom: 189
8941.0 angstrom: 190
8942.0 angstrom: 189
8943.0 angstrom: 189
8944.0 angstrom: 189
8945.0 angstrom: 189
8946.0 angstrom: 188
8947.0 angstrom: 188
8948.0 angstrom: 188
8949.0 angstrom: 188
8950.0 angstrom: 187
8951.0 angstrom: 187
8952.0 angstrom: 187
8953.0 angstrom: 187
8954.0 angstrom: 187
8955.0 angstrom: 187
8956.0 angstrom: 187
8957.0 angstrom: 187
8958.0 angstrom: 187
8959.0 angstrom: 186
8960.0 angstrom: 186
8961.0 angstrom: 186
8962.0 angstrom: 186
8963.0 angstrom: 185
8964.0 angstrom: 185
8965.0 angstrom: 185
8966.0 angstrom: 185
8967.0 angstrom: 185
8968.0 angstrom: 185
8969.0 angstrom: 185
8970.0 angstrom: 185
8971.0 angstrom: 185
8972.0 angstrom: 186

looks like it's 1.7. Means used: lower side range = 191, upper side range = 188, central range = 183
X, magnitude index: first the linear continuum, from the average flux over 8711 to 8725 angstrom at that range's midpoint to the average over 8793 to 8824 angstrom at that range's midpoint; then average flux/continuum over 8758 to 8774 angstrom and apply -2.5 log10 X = 0.01 mag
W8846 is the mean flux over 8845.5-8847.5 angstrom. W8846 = 187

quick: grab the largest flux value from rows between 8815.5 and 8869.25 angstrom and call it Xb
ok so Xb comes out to 193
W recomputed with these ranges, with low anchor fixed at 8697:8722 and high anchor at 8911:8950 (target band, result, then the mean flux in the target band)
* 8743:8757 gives 0.72 angstrom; 184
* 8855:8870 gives 1.02 angstrom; 176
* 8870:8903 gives 0.22 angstrom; 187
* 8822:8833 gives 0.04 angstrom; 190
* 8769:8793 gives 0.11 angstrom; 192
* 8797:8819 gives -0.13 angstrom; 193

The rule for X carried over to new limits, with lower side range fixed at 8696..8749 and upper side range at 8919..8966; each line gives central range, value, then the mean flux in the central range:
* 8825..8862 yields 0.02 mag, 185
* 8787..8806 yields -0.01 mag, 193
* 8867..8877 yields 0.04 mag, 181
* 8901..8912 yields -0.01 mag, 189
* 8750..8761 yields 0.03 mag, 186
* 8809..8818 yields -0.02 mag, 193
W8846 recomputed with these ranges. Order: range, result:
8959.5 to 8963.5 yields 186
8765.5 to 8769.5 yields 192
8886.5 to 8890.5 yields 188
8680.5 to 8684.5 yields 196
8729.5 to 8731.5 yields 192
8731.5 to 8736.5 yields 190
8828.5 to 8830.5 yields 190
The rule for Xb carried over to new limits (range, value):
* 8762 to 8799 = 194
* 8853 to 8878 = 185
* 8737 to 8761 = 190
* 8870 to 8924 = 191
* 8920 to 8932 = 187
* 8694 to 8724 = 197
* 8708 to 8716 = 195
